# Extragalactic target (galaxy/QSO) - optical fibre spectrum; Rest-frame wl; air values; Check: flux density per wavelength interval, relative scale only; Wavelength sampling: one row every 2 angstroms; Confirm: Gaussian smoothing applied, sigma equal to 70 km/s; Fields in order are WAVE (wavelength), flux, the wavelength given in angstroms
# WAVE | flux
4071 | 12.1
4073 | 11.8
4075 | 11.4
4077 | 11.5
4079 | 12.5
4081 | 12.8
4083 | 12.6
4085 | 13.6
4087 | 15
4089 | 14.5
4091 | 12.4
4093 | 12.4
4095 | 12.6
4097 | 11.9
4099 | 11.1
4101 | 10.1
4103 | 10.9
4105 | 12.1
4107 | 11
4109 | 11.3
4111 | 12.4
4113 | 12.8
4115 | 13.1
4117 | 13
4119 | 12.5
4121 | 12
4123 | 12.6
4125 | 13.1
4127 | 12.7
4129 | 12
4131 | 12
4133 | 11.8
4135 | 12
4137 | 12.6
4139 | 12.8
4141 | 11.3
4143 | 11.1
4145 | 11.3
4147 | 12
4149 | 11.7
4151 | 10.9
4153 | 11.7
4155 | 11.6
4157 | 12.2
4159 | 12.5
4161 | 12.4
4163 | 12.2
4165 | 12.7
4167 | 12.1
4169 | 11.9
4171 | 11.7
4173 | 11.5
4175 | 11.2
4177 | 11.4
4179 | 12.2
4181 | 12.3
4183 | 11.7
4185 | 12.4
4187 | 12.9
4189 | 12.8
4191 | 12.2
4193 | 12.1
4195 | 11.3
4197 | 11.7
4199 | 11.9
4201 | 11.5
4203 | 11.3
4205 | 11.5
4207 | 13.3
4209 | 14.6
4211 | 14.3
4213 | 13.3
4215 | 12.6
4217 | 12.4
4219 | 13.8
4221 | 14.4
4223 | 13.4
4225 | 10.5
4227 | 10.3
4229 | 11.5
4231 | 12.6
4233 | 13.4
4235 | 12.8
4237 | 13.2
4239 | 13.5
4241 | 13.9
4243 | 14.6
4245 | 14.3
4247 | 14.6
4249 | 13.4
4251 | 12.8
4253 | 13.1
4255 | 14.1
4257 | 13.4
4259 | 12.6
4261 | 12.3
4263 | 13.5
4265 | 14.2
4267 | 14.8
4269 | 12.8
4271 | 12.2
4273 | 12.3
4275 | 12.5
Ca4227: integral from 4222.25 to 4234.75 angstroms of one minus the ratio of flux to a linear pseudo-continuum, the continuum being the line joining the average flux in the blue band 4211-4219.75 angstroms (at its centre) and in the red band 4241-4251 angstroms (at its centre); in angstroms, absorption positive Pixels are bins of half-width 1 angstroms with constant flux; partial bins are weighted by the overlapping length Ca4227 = 1.4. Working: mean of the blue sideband 13.1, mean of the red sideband 14.1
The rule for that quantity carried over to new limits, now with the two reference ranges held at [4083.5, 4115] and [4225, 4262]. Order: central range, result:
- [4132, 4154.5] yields 1.42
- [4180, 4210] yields 1.35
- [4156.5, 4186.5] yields 1.53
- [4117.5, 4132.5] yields 0.03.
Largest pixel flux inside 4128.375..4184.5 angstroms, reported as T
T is 12.8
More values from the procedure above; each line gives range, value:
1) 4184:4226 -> 14.6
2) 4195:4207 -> 13.3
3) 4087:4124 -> 15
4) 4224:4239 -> 13.5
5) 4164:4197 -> 12.9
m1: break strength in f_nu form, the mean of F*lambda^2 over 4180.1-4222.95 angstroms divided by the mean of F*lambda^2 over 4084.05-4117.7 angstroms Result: 1.07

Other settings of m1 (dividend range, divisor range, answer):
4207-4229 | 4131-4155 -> 1.14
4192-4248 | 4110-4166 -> 1.09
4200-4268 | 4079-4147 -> 1.13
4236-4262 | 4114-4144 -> 1.16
